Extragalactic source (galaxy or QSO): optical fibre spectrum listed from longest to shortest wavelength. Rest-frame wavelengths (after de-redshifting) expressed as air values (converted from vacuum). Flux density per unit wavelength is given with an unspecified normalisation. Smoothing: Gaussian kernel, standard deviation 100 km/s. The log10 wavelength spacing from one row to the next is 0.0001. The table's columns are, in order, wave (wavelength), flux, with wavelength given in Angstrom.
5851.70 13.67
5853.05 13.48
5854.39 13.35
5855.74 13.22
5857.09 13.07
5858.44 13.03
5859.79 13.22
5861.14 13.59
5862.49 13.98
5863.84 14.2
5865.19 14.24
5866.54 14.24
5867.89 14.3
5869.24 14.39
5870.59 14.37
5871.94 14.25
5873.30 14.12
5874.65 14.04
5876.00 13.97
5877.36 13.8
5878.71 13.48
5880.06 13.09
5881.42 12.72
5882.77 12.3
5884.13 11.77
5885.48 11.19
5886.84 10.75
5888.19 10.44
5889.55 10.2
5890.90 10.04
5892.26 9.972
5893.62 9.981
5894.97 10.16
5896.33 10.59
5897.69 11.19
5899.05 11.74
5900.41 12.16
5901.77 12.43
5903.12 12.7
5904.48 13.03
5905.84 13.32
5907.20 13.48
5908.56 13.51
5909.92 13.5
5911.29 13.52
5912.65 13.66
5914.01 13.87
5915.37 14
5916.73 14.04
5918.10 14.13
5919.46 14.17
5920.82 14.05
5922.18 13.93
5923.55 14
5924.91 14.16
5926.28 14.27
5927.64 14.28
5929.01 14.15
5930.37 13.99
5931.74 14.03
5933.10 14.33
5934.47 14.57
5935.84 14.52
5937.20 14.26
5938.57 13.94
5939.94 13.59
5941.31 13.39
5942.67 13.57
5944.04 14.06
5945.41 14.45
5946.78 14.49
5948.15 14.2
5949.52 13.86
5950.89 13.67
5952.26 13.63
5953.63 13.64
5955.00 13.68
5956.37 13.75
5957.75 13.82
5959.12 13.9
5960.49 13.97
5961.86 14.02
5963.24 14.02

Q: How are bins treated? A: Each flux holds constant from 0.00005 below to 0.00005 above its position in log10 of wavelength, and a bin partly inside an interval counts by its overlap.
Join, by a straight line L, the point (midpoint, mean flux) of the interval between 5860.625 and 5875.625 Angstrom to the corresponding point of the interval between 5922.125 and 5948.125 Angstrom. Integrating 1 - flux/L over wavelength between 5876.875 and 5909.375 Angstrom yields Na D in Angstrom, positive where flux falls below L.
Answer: 5.3 Angstrom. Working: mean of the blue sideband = 14.2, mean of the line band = 11.8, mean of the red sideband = 14.1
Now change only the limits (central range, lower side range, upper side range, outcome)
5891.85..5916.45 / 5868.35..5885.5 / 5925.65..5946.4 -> 2.4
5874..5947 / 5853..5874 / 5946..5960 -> 4.2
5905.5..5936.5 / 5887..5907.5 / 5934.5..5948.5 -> -2.8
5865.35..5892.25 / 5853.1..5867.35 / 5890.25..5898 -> -2.1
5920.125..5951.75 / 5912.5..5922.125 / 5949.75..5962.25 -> -0.4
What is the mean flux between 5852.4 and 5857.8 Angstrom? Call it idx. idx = 13.3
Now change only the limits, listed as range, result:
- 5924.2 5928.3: 14.2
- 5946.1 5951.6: 14.1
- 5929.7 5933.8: 14.1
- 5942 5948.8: 14.1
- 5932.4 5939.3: 14.3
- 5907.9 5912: 13.5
